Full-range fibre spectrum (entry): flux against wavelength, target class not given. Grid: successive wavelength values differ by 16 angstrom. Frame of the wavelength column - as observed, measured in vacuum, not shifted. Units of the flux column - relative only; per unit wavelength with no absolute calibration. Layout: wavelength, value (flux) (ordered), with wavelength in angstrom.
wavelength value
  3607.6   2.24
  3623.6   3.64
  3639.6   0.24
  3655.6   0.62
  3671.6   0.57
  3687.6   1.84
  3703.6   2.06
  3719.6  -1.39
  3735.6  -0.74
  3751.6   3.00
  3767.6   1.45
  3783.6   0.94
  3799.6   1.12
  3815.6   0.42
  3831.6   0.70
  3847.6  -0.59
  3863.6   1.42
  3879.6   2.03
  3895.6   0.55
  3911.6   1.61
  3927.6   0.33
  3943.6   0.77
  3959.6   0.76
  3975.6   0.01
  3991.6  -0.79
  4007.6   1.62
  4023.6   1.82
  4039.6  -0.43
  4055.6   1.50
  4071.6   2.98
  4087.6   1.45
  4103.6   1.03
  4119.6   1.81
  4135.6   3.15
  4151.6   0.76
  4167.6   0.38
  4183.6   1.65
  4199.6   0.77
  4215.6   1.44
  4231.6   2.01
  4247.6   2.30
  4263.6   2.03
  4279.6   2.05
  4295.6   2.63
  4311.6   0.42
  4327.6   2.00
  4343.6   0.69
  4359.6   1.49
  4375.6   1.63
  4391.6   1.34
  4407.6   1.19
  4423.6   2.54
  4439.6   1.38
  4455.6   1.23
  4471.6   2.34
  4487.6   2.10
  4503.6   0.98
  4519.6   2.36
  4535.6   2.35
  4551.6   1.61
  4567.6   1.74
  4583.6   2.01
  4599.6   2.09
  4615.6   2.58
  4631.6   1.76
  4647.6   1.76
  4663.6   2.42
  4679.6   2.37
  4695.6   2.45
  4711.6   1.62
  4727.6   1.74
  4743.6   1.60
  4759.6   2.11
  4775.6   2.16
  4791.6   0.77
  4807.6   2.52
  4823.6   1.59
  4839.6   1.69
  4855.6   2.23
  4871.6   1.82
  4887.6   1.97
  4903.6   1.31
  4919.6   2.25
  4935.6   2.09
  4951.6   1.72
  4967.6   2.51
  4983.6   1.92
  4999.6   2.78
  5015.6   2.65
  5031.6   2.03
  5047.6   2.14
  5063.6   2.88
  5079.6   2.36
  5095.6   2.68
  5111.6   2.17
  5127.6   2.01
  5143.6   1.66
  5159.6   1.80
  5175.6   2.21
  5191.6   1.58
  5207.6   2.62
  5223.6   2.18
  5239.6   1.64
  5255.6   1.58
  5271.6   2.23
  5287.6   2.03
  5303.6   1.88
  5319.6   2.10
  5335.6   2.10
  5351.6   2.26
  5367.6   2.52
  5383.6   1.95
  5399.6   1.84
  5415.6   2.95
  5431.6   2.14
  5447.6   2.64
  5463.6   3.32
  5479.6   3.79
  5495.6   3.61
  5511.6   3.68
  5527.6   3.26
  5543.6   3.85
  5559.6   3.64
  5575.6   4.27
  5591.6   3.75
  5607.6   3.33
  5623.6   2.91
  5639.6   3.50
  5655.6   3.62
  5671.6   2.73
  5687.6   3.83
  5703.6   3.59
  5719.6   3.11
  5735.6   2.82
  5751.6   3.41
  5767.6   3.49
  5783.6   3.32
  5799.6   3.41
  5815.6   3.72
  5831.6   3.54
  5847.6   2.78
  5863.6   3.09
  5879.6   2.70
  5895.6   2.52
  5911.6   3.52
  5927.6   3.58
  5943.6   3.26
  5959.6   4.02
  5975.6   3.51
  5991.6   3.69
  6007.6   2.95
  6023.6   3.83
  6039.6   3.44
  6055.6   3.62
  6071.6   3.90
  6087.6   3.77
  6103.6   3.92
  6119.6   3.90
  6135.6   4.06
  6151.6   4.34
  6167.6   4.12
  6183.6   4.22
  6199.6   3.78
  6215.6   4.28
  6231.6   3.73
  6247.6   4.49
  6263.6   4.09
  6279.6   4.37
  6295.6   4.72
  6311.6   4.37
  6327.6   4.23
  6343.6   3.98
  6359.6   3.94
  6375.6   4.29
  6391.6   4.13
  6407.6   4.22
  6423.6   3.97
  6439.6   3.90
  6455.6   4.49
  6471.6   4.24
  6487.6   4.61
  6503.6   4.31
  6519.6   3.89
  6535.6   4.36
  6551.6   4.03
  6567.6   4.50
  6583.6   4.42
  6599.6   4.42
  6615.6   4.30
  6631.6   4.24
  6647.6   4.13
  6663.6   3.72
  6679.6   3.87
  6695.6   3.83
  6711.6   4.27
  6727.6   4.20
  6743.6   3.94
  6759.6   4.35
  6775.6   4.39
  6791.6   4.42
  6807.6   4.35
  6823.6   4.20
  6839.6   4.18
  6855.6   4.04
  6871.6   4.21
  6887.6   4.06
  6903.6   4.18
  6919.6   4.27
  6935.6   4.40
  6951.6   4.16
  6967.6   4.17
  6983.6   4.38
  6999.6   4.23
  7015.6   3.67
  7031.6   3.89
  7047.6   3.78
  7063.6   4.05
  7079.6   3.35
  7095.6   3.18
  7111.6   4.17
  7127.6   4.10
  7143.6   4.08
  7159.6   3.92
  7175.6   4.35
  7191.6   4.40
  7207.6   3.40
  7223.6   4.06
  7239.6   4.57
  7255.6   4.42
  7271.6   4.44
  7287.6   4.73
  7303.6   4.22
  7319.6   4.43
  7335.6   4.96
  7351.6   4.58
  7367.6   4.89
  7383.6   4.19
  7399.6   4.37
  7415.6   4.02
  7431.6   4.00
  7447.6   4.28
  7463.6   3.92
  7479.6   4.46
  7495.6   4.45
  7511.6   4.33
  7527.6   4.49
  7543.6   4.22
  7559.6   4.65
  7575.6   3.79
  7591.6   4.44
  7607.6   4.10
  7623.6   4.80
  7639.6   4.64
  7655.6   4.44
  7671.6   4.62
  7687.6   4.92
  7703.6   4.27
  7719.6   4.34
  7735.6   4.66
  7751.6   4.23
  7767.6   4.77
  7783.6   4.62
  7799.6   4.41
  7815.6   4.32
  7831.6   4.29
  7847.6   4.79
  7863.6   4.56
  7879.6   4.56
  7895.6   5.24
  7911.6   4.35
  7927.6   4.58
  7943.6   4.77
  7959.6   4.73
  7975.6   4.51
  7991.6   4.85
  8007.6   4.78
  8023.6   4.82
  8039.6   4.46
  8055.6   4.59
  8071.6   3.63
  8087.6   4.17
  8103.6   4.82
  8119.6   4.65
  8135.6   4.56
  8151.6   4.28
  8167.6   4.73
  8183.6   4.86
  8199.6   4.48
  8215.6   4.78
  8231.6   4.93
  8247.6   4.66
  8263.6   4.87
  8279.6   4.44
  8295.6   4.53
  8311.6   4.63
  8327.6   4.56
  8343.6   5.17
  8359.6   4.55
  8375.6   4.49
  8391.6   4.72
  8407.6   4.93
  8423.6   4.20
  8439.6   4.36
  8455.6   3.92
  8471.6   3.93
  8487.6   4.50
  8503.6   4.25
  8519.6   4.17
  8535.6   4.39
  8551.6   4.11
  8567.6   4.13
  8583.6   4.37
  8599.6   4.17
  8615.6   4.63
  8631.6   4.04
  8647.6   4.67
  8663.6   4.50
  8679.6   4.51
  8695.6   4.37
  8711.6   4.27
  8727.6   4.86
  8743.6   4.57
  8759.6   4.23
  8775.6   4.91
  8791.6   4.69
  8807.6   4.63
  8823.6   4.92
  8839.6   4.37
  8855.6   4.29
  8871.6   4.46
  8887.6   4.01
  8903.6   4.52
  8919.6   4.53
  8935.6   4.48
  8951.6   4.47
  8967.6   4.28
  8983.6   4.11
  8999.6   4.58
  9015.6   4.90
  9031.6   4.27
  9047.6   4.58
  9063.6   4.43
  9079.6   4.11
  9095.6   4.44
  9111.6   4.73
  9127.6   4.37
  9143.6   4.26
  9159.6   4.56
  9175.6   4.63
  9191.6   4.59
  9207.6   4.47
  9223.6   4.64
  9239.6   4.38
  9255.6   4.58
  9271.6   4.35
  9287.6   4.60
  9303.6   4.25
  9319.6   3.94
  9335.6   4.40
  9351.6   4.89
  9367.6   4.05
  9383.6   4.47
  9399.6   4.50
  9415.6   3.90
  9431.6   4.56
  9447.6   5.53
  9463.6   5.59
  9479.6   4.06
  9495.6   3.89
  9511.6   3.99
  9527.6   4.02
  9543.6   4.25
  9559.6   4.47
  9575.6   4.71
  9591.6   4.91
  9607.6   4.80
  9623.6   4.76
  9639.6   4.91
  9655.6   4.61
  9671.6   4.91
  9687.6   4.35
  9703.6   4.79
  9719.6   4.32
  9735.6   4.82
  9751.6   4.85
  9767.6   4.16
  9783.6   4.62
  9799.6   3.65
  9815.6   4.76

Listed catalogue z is 0.37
